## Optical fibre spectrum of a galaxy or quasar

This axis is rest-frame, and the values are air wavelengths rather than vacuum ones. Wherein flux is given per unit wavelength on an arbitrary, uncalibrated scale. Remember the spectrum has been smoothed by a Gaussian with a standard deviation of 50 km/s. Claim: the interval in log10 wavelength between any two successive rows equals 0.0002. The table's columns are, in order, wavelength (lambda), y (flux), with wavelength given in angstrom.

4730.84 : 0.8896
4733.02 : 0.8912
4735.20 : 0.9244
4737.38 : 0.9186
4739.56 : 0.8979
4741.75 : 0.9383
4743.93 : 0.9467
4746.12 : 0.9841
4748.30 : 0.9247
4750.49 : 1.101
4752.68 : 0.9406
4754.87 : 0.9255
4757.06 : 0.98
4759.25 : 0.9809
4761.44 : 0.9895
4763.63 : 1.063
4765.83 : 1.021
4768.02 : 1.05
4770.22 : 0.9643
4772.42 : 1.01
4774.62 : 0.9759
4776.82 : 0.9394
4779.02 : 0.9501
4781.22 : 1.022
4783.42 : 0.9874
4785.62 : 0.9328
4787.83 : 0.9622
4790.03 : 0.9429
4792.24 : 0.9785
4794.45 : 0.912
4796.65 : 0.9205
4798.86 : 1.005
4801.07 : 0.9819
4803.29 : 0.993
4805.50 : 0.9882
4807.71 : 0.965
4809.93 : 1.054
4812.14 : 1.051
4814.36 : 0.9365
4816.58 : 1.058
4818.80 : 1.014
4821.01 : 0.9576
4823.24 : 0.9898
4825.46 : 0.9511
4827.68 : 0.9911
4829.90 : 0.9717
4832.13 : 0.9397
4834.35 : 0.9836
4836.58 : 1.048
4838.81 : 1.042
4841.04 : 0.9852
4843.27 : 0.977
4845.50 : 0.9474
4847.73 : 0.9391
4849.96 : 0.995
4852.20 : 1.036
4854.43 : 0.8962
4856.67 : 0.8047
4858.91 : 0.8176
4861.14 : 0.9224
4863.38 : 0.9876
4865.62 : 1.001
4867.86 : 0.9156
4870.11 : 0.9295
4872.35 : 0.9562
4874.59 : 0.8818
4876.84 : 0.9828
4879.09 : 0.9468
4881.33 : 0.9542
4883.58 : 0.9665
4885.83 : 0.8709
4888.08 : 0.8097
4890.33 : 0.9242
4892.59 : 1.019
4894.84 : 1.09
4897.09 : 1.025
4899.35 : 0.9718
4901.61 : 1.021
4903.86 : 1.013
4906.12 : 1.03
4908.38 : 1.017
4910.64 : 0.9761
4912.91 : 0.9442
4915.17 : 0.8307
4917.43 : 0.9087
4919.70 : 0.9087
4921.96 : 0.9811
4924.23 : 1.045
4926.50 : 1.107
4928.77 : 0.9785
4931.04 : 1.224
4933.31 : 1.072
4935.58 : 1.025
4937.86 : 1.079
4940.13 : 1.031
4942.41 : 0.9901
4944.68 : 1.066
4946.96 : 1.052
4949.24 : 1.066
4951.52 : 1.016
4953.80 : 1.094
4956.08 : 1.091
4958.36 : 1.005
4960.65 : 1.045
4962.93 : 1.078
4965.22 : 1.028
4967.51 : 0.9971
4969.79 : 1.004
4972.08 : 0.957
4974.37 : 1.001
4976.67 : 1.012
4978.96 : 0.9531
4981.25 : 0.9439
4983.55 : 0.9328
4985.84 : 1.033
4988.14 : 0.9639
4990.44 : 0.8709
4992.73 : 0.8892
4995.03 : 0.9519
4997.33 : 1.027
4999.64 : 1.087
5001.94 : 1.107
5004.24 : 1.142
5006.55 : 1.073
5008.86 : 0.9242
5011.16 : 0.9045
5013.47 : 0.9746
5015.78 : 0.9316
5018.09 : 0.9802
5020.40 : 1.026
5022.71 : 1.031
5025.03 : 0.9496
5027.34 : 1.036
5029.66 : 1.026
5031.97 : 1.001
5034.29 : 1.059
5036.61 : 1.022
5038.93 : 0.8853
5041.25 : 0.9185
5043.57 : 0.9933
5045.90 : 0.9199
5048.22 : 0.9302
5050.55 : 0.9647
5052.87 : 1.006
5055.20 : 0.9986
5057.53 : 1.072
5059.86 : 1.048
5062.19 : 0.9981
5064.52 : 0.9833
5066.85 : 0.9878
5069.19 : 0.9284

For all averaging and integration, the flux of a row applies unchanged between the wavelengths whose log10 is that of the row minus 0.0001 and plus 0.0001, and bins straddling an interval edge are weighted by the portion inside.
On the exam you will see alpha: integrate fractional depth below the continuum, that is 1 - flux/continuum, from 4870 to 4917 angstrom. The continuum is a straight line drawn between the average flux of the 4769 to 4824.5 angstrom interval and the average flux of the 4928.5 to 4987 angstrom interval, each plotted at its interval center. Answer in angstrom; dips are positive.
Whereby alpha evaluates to 2.3 angstrom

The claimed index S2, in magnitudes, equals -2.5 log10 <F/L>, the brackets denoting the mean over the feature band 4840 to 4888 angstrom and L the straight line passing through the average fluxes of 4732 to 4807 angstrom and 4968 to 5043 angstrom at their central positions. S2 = 0.05 mag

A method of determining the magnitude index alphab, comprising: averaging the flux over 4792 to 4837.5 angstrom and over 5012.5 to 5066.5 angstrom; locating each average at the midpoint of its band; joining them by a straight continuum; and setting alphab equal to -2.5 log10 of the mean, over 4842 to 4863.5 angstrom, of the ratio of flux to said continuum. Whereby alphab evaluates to 0.06 mag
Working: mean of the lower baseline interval 0.985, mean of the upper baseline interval 0.989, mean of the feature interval 0.93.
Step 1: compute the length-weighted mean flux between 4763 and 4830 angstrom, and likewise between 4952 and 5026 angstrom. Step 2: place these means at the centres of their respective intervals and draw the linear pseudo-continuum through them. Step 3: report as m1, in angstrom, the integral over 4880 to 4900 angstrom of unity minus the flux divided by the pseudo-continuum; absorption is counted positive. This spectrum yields 0.7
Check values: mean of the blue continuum 0.985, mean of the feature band 0.959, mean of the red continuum 1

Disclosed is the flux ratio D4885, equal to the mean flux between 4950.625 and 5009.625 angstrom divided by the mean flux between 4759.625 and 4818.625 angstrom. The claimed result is 1.02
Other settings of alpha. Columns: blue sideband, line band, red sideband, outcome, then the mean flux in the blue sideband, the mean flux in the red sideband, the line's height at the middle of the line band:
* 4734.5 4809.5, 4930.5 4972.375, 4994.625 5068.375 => -2.4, 0.972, 0.999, 0.991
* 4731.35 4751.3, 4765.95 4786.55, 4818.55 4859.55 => -0.7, 0.944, 0.963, 0.95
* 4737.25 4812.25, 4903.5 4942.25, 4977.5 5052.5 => -1.1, 0.977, 0.983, 0.981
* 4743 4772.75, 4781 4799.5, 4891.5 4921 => 0.6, 0.991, 0.981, 0.989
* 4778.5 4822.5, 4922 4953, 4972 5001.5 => -2.5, 0.981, 0.975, 0.976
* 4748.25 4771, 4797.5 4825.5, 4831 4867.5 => -0.7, 0.998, 0.957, 0.974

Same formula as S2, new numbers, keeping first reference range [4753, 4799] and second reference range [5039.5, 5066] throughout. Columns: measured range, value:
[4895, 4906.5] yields -0.04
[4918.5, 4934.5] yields -0.07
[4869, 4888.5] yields 0.06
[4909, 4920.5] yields 0.07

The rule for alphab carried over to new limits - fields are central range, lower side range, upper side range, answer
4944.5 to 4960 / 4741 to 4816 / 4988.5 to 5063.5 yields -0.070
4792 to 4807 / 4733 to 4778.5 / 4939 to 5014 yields 0.012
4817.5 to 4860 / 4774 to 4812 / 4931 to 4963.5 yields 0.039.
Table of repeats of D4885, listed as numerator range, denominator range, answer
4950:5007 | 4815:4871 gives 1.05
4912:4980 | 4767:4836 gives 1.04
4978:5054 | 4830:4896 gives 1.03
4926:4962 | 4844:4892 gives 1.14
